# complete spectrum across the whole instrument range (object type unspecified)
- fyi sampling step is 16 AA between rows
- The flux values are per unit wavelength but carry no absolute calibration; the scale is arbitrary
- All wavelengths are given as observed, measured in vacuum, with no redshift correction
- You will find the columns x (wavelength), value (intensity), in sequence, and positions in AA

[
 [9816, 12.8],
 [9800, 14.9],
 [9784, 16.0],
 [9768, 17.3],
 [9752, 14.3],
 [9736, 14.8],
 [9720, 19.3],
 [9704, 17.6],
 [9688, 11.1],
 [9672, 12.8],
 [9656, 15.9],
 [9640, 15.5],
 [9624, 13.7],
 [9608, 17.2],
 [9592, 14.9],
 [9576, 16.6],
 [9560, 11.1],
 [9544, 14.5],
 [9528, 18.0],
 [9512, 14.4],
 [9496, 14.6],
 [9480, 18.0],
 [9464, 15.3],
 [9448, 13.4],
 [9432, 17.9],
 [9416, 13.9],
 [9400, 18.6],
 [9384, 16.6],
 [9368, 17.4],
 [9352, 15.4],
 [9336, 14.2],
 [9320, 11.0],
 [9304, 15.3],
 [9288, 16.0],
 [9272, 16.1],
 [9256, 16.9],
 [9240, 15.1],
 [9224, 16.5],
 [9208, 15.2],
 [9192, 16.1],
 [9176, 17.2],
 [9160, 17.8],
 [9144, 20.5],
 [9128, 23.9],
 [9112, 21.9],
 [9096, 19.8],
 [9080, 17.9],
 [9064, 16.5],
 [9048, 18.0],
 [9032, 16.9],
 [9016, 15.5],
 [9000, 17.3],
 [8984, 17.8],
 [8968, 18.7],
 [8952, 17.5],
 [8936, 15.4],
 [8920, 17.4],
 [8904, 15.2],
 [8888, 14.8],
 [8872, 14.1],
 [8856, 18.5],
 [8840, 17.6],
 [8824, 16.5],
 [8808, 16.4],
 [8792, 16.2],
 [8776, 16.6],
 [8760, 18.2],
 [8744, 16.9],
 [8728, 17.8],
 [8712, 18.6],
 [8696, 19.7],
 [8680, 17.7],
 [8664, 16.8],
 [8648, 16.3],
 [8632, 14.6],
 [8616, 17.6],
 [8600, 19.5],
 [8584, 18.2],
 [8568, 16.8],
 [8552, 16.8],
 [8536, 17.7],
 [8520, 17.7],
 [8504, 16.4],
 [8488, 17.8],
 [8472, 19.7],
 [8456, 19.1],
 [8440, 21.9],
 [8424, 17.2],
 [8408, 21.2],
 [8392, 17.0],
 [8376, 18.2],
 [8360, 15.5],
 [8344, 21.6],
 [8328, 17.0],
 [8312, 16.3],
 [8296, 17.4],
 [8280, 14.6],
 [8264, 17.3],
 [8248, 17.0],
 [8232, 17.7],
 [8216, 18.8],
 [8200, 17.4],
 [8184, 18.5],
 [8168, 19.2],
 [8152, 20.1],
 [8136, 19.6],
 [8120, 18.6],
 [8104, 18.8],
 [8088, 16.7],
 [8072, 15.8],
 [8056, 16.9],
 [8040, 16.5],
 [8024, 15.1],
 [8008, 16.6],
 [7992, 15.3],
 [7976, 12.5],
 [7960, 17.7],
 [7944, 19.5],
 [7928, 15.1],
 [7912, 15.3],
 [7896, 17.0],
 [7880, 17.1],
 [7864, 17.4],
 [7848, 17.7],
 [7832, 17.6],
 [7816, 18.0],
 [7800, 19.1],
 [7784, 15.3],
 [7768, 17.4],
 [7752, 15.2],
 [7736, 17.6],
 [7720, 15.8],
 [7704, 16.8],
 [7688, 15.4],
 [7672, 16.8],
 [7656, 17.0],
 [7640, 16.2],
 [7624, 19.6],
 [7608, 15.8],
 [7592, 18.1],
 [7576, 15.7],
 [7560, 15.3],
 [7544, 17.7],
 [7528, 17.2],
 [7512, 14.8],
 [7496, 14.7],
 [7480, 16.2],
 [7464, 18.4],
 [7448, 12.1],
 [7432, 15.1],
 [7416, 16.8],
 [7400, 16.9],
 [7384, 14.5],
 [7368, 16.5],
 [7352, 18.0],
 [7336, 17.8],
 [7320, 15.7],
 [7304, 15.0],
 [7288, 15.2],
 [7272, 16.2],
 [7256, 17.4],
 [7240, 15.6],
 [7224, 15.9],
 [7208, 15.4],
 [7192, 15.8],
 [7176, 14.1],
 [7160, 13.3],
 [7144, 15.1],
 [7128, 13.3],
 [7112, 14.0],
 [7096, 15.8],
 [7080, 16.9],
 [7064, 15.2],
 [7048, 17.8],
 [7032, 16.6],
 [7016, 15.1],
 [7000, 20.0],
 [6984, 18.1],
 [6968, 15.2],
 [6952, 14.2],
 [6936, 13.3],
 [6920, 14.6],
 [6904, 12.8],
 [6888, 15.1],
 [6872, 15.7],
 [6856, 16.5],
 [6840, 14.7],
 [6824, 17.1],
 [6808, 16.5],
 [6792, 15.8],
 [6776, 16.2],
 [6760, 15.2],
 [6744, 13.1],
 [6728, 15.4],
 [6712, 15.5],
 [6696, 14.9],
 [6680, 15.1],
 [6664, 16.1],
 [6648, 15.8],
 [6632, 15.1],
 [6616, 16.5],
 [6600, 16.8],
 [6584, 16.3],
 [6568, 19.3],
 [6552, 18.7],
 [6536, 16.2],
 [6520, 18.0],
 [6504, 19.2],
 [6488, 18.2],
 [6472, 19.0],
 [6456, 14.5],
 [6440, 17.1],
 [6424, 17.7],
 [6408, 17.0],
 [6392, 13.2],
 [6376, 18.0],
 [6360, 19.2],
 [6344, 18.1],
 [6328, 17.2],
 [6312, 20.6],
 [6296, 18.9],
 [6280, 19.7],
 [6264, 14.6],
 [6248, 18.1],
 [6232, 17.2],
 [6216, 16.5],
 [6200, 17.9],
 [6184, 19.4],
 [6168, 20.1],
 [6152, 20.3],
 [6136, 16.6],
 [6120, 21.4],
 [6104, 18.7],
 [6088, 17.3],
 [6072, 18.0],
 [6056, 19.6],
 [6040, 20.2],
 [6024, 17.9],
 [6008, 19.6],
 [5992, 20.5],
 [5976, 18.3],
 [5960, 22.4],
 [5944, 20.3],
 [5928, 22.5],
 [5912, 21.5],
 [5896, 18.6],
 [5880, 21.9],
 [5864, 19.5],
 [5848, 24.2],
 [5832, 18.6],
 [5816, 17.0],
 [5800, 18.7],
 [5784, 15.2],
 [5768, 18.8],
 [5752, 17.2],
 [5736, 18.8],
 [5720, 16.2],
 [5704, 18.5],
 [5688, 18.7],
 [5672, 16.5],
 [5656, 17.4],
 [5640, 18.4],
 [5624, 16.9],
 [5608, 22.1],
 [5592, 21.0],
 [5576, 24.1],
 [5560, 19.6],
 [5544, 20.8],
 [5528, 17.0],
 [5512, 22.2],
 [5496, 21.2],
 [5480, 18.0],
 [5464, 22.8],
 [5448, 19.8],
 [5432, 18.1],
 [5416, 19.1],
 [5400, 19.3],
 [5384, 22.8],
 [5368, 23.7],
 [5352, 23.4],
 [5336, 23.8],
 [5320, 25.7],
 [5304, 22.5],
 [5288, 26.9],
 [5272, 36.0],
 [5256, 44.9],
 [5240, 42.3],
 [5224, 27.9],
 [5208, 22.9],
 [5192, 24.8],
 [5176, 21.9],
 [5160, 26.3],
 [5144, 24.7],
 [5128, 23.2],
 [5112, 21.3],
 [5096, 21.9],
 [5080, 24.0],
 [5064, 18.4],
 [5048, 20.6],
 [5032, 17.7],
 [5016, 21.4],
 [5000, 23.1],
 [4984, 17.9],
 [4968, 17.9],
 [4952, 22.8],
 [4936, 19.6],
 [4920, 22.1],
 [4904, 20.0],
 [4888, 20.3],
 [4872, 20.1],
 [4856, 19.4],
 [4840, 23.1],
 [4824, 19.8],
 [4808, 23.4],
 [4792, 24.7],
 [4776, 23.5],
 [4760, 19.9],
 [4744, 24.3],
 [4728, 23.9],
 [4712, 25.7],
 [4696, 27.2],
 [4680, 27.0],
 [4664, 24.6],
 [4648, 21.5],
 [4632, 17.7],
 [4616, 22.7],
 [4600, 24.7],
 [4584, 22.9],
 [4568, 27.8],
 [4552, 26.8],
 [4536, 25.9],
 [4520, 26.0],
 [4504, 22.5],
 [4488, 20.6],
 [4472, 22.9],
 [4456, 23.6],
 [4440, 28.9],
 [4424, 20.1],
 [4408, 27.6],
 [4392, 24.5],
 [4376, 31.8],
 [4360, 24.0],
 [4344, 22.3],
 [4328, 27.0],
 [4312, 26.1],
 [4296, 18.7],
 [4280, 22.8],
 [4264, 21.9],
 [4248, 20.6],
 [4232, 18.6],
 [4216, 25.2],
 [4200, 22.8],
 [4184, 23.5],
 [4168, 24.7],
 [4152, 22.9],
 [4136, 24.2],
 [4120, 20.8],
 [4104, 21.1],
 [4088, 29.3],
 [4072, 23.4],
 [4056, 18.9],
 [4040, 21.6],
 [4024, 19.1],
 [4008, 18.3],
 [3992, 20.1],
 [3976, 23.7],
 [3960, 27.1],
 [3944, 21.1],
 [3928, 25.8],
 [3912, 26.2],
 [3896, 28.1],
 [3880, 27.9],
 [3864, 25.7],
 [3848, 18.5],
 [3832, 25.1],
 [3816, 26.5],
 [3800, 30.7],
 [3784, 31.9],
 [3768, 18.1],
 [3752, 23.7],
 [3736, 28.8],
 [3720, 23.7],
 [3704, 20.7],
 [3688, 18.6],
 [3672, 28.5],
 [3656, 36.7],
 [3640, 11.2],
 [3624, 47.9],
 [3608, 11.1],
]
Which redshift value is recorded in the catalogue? 0.88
